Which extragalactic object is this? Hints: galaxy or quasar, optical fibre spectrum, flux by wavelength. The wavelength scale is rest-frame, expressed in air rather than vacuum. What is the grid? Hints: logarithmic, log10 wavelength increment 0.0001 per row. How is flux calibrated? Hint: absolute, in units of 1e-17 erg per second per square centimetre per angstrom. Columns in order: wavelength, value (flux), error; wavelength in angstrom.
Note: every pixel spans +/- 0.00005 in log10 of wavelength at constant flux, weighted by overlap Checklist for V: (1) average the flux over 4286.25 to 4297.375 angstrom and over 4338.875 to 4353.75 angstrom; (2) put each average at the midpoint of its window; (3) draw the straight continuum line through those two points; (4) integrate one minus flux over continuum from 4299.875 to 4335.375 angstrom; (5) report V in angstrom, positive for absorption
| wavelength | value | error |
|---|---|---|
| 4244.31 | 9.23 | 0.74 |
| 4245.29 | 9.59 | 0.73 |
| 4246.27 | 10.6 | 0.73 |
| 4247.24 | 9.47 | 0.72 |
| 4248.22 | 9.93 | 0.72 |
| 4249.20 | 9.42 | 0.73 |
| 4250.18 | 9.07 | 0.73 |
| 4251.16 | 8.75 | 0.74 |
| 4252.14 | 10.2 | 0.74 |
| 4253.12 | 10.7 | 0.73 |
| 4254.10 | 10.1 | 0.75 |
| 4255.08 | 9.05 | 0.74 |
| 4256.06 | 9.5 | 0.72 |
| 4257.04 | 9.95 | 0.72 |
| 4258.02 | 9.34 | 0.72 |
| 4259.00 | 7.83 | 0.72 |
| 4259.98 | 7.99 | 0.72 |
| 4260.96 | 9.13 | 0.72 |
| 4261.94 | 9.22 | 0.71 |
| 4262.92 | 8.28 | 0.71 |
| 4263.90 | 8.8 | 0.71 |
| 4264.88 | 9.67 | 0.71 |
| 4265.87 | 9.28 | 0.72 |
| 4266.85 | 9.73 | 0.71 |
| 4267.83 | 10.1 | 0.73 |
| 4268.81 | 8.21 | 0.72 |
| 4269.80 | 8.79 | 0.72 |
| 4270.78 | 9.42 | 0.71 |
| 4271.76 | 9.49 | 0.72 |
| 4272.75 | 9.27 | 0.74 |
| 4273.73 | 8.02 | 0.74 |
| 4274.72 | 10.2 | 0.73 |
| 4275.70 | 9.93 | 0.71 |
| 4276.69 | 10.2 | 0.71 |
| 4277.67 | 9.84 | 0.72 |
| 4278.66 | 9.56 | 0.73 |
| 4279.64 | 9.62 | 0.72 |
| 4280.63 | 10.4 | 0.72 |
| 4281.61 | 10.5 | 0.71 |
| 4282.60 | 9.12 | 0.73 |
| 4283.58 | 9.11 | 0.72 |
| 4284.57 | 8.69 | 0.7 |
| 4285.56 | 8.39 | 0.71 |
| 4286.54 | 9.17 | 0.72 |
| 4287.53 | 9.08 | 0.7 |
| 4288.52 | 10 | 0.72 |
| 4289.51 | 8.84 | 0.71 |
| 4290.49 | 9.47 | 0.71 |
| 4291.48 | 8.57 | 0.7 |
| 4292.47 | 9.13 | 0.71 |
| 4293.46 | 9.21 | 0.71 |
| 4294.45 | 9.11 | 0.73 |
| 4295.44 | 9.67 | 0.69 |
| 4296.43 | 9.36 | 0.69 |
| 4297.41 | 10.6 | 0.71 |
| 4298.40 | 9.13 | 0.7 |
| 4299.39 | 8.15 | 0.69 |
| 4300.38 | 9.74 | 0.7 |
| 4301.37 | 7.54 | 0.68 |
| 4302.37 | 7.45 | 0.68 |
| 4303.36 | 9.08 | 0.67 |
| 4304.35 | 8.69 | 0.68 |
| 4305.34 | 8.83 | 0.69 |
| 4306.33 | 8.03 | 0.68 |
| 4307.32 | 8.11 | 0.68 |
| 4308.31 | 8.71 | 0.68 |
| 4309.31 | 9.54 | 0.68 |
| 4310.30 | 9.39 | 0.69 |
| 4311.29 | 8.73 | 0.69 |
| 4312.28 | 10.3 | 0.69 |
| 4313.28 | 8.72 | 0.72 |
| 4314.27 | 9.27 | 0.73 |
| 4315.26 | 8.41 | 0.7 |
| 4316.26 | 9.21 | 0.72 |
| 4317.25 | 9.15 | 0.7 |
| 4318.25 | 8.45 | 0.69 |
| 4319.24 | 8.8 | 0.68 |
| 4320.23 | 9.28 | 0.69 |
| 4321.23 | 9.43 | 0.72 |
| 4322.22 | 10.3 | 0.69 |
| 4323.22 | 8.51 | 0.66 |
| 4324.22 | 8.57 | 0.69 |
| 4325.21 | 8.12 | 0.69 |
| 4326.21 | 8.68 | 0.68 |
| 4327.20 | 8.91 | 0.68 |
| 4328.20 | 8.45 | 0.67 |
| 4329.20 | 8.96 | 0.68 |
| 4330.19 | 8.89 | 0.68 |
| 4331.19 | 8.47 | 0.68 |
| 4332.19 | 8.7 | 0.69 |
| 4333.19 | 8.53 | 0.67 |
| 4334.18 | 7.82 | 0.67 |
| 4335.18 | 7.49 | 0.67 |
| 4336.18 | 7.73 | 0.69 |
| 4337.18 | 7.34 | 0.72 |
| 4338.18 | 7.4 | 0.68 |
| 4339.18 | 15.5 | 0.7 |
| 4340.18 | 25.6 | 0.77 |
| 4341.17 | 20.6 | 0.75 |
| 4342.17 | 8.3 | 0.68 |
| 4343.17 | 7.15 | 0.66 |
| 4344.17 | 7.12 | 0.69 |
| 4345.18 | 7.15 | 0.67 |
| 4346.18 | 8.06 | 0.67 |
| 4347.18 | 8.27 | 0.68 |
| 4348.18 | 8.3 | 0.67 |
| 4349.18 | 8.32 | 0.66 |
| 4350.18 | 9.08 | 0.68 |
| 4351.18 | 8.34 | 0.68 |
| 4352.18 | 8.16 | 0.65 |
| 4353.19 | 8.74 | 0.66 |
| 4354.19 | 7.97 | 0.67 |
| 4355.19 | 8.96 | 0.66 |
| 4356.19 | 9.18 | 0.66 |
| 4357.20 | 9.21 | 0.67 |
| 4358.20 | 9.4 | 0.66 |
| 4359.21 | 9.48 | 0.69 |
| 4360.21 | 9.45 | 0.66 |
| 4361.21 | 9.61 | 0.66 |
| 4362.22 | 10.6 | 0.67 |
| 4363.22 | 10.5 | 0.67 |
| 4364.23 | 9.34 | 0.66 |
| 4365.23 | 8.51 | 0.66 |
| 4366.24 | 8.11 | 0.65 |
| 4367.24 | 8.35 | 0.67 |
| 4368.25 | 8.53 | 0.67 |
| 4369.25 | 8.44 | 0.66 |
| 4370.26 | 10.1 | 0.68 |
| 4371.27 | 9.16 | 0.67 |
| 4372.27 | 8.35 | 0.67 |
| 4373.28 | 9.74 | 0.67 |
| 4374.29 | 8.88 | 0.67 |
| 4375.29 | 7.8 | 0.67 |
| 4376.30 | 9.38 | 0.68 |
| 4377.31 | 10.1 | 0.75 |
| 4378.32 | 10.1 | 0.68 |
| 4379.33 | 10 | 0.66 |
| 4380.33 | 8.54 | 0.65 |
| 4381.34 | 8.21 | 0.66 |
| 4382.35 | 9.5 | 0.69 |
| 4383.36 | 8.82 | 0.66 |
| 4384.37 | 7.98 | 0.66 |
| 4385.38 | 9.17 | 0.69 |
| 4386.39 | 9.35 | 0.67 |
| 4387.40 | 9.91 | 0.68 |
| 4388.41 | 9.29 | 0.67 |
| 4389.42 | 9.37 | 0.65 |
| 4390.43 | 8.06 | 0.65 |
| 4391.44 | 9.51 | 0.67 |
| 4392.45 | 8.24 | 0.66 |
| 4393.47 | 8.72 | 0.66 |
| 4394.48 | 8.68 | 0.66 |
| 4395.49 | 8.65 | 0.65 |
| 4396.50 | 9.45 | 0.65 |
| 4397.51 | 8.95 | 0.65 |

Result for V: 3.9 angstrom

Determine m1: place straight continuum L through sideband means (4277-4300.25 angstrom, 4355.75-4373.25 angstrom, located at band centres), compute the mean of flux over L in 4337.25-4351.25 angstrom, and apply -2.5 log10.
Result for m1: -0.151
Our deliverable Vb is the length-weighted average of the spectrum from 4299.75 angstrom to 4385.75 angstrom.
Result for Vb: 9.16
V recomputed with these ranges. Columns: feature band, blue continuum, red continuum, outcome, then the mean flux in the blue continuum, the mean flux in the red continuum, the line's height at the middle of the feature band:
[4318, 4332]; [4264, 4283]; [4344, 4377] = 0.4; 9.53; 8.83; 9.12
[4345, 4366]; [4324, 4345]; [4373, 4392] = 1.4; 9.9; 9.14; 9.56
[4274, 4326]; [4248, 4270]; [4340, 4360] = 1.6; 9.26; 9.61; 9.42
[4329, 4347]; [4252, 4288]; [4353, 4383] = -1.6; 9.34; 9.15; 9.21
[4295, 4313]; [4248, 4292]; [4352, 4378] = 0.6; 9.33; 9.1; 9.24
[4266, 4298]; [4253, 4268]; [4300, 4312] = -1.5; 9.24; 8.67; 8.97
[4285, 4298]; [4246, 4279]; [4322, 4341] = 0.4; 9.37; 9.87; 9.58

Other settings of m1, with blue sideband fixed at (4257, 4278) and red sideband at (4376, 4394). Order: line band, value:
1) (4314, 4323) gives 0.00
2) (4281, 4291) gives -0.01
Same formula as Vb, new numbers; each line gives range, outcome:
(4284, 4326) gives 8.97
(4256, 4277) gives 9.18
